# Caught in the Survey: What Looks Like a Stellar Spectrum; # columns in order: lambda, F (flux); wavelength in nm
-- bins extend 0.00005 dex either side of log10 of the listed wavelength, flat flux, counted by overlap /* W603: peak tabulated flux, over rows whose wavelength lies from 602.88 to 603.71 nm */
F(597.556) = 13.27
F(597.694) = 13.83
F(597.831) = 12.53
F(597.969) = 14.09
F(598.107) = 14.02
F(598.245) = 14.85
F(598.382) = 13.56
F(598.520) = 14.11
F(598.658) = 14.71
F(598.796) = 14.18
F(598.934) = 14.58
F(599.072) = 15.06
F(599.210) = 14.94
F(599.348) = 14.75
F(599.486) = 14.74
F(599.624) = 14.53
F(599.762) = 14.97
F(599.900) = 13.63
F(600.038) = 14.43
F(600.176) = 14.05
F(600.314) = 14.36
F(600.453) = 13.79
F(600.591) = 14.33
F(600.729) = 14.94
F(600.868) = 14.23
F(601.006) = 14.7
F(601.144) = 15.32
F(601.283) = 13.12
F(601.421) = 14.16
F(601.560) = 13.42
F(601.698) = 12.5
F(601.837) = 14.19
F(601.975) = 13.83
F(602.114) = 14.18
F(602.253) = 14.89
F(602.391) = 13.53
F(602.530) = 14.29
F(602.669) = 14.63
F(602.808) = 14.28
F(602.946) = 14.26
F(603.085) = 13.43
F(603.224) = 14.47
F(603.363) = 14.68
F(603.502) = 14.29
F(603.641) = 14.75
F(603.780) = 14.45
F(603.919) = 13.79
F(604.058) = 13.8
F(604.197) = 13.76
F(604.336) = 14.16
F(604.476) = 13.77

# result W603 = 14.75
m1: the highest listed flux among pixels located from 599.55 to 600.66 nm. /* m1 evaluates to 14.97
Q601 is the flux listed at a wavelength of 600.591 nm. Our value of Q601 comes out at 14.33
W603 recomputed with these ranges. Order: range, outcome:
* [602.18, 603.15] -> 14.89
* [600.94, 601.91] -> 15.32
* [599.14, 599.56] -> 14.94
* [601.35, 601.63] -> 14.16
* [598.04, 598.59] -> 14.85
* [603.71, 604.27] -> 14.45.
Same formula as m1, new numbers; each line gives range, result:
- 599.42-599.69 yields 14.74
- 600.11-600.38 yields 14.36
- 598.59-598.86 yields 14.71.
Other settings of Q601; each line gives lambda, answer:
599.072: 15.06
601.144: 15.32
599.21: 14.94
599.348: 14.75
